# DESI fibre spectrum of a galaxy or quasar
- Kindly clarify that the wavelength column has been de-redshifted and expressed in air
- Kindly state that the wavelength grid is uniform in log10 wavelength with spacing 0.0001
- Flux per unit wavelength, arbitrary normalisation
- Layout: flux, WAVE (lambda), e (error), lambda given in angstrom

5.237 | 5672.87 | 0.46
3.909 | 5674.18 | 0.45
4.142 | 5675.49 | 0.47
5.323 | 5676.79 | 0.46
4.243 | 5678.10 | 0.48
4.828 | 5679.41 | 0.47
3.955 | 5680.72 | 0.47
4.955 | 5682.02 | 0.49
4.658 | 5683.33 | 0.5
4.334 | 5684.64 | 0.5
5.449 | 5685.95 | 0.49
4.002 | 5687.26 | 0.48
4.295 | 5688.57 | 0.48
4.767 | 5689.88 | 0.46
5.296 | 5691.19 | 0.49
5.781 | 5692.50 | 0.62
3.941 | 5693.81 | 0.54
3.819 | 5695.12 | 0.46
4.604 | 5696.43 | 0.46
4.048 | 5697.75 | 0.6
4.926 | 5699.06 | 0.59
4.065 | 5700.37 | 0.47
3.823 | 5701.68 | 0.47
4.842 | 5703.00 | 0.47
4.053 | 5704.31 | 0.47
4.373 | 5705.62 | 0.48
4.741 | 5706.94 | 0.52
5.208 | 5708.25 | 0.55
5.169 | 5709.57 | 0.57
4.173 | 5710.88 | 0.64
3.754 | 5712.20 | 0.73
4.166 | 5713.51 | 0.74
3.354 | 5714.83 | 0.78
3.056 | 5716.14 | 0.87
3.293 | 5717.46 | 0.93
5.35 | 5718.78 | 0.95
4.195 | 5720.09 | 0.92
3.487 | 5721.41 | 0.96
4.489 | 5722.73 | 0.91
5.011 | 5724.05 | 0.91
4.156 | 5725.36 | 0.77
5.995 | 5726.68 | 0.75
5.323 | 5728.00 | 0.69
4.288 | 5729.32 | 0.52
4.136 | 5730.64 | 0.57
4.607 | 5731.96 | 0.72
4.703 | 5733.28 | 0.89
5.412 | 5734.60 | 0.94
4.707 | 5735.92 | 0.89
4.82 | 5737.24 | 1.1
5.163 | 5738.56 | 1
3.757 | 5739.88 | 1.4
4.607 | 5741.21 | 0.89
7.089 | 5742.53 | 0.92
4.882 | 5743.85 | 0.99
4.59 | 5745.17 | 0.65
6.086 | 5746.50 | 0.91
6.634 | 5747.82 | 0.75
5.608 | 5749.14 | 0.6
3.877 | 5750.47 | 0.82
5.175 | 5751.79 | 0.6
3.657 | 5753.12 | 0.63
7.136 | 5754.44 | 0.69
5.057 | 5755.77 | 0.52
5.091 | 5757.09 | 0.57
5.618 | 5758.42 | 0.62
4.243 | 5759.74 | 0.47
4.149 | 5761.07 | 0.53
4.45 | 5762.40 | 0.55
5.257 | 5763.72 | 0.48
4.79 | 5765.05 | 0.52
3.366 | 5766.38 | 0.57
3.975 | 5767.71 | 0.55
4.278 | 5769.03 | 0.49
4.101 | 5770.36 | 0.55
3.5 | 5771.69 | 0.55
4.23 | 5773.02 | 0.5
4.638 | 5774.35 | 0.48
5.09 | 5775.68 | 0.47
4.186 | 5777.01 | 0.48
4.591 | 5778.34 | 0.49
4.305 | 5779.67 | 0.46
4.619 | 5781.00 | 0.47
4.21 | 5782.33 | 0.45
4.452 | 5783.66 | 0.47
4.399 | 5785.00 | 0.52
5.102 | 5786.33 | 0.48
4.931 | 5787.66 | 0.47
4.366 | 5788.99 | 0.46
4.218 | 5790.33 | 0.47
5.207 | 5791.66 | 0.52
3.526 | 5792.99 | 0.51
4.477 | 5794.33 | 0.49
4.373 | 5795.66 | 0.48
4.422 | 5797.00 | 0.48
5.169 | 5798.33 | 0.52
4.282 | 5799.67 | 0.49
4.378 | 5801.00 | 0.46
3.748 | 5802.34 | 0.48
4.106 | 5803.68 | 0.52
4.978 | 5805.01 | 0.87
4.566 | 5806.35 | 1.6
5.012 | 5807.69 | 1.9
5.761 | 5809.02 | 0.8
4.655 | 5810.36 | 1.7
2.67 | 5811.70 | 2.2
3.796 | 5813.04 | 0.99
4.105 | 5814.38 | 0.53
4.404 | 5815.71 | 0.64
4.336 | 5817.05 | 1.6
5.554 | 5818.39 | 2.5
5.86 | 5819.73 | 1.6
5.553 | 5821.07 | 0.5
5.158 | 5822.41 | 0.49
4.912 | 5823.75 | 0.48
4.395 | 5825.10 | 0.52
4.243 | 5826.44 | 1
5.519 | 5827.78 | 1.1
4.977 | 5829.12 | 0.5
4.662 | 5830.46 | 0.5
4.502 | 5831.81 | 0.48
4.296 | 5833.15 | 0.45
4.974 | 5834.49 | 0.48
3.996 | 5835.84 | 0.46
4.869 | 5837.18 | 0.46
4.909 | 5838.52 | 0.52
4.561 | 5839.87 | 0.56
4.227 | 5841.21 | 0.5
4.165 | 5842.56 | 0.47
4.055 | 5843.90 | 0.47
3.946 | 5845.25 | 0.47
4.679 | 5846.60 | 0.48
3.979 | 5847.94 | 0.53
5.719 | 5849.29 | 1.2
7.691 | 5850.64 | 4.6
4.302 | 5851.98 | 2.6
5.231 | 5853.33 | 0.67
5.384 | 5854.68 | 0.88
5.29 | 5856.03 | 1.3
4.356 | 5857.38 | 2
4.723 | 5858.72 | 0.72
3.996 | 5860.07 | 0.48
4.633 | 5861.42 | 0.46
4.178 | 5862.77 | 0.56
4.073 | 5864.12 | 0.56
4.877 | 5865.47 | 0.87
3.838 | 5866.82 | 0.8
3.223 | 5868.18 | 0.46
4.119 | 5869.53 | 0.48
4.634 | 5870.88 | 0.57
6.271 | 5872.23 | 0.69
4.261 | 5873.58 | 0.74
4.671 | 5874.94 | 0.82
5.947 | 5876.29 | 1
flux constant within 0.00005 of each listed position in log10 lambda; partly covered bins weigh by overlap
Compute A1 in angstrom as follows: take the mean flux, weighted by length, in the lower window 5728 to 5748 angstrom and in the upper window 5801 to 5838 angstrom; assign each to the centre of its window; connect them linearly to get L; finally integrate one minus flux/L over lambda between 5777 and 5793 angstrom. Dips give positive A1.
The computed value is 0.9 angstrom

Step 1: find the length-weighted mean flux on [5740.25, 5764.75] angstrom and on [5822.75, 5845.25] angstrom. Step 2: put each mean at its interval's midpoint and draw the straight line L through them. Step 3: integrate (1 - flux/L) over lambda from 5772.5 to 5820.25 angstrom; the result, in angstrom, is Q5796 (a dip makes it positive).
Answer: 3.1 angstrom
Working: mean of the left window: 5.15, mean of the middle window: 4.52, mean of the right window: 4.57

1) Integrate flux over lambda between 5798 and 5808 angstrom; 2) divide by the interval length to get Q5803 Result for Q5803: 4.49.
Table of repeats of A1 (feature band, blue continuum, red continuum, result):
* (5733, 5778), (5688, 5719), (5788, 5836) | -3.5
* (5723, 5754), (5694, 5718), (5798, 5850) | -4.8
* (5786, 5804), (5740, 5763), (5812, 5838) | 1.6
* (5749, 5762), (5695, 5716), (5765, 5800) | -1.7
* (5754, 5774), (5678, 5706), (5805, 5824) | 0.3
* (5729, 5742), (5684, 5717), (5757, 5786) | -0.7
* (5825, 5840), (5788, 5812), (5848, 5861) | 0.6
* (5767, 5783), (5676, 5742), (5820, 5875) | 1.0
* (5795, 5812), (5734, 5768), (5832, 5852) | 1.1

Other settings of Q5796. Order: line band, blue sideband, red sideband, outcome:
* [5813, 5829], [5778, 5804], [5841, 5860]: -0.78 angstrom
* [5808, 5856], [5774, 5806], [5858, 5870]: -4.88 angstrom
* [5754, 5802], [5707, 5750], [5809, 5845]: 1.26 angstrom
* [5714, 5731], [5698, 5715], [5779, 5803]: 0.29 angstrom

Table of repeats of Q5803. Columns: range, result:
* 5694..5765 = 4.68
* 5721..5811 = 4.7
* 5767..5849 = 4.52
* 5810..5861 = 4.7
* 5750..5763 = 4.86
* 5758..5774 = 4.32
